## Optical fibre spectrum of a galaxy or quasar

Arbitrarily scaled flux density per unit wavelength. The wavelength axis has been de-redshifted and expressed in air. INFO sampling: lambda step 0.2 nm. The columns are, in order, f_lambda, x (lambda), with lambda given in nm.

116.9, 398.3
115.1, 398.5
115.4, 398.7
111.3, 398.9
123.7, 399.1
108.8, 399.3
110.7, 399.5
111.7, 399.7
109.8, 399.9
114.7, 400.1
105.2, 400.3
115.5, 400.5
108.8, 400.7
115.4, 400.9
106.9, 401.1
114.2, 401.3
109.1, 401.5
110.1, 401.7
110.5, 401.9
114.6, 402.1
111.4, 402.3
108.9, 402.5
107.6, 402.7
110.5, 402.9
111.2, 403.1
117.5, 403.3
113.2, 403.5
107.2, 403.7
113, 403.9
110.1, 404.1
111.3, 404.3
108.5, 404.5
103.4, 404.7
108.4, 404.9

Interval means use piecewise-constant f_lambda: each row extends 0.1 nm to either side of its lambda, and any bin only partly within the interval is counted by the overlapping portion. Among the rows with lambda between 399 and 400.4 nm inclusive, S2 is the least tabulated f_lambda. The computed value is 105.2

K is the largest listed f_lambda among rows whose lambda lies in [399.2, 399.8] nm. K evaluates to 111.7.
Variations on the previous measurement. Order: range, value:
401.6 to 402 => 110.5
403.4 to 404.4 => 113.2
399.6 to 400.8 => 115.5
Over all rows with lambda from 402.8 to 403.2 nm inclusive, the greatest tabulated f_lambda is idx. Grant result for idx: 111.2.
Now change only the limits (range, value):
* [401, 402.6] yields 114.6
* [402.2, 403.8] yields 117.5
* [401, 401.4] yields 114.2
